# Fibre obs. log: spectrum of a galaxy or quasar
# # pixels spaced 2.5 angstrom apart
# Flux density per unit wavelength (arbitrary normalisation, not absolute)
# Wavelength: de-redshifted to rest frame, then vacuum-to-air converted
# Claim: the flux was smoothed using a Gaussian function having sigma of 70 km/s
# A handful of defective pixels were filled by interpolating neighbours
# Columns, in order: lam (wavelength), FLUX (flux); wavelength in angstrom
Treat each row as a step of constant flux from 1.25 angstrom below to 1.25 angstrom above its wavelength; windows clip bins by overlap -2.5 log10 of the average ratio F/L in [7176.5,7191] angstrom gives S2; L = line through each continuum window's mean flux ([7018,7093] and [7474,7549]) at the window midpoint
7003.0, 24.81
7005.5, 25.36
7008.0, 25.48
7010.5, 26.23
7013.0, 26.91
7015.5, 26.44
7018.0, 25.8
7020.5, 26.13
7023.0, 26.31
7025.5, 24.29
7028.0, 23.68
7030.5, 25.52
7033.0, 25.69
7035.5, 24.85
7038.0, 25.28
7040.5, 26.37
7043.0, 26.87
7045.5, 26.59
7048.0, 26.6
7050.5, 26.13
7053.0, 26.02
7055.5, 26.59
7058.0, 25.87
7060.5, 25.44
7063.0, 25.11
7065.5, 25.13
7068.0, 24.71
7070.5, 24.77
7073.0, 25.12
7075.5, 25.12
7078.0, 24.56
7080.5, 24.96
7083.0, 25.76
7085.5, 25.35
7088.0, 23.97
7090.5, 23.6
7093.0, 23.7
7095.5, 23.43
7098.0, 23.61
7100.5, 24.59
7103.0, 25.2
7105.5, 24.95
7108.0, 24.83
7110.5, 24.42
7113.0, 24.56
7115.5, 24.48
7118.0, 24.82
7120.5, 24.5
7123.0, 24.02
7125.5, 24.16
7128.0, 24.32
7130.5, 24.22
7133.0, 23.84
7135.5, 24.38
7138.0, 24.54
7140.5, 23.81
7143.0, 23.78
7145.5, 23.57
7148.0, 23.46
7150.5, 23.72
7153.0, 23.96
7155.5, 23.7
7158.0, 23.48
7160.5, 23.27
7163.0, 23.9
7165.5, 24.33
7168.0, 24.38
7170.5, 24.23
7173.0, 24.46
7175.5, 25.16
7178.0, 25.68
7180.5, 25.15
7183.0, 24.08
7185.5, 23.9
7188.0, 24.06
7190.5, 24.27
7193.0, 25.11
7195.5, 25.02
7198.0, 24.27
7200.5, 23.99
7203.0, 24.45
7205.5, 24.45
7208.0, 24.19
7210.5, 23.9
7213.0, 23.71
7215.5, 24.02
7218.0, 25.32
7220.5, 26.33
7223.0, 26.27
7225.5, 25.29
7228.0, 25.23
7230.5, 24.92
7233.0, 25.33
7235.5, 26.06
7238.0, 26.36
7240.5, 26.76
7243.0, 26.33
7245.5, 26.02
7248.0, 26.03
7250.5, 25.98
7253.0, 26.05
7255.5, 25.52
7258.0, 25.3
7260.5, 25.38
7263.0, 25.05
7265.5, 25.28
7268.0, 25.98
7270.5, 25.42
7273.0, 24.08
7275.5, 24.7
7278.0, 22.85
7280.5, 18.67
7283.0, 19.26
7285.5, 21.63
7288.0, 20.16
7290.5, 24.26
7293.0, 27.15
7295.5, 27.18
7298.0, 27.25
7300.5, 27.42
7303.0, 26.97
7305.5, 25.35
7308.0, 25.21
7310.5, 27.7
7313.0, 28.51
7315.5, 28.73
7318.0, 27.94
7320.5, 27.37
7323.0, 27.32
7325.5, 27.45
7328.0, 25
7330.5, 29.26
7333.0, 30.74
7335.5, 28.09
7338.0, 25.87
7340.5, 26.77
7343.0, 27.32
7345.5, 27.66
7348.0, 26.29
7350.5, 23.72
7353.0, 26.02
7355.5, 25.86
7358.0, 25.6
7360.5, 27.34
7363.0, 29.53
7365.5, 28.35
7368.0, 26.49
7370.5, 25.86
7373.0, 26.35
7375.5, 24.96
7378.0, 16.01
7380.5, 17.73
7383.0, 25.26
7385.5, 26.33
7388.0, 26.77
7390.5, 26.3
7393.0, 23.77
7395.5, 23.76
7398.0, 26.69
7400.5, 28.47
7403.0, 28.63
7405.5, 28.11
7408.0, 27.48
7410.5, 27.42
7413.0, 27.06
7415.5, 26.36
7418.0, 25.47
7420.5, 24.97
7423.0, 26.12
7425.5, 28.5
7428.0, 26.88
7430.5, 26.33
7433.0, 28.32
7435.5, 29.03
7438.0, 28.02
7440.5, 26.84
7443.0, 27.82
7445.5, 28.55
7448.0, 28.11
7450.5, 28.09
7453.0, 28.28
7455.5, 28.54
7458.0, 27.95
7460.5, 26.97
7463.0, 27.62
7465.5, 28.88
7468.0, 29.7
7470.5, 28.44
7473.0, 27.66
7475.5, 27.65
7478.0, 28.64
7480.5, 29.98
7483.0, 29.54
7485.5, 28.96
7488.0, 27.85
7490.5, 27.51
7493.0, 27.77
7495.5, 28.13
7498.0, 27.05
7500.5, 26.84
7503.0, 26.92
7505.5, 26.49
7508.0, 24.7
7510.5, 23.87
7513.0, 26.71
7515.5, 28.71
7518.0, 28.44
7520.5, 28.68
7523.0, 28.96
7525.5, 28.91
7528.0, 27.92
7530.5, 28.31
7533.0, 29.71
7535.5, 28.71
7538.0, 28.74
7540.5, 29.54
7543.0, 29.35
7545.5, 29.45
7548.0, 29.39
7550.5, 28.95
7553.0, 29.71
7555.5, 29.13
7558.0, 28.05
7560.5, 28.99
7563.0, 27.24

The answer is 0.07 mag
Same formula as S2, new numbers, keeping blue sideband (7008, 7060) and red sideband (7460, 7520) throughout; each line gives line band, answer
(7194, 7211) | 0.09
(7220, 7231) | 0.04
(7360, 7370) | -0.02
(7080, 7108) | 0.07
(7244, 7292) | 0.12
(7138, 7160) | 0.11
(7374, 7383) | 0.31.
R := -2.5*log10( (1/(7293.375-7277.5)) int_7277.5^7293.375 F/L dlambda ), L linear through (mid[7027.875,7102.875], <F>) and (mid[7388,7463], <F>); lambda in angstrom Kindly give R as 0.22 mag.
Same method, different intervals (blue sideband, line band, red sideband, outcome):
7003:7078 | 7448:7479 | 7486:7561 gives -0.01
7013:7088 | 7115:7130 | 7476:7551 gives 0.07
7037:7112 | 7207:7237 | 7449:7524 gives 0.04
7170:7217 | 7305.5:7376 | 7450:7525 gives -0.04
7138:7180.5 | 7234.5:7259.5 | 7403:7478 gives -0.03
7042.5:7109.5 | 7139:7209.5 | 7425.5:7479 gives 0.07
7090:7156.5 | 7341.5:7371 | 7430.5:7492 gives 0.01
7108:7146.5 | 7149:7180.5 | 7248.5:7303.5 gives 0.01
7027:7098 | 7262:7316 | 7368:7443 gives 0.04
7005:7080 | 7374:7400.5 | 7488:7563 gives 0.14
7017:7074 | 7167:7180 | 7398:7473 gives 0.06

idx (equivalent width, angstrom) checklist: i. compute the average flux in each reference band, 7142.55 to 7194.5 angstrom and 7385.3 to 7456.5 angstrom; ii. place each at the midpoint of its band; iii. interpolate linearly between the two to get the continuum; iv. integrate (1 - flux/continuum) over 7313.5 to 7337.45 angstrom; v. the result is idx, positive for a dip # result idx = -1.8 angstrom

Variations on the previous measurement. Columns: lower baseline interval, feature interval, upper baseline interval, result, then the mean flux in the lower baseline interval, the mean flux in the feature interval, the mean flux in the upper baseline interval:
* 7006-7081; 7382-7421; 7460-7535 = 1.4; 25.6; 26.5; 27.9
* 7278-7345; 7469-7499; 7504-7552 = -0.6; 26.1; 28.3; 28.2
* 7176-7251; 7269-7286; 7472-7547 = 2.2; 25.1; 22.5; 28.1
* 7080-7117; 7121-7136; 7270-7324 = 0.3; 24.5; 24.2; 25.2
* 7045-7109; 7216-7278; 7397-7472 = 1.7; 25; 25.5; 27.7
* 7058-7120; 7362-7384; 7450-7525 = 2.0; 24.7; 24.4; 27.9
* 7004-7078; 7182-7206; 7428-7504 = 1.9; 25.6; 24.4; 28.1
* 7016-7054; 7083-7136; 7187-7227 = 1.9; 25.8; 24.4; 24.7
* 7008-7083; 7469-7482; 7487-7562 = -0.3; 25.6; 28.5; 28.1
